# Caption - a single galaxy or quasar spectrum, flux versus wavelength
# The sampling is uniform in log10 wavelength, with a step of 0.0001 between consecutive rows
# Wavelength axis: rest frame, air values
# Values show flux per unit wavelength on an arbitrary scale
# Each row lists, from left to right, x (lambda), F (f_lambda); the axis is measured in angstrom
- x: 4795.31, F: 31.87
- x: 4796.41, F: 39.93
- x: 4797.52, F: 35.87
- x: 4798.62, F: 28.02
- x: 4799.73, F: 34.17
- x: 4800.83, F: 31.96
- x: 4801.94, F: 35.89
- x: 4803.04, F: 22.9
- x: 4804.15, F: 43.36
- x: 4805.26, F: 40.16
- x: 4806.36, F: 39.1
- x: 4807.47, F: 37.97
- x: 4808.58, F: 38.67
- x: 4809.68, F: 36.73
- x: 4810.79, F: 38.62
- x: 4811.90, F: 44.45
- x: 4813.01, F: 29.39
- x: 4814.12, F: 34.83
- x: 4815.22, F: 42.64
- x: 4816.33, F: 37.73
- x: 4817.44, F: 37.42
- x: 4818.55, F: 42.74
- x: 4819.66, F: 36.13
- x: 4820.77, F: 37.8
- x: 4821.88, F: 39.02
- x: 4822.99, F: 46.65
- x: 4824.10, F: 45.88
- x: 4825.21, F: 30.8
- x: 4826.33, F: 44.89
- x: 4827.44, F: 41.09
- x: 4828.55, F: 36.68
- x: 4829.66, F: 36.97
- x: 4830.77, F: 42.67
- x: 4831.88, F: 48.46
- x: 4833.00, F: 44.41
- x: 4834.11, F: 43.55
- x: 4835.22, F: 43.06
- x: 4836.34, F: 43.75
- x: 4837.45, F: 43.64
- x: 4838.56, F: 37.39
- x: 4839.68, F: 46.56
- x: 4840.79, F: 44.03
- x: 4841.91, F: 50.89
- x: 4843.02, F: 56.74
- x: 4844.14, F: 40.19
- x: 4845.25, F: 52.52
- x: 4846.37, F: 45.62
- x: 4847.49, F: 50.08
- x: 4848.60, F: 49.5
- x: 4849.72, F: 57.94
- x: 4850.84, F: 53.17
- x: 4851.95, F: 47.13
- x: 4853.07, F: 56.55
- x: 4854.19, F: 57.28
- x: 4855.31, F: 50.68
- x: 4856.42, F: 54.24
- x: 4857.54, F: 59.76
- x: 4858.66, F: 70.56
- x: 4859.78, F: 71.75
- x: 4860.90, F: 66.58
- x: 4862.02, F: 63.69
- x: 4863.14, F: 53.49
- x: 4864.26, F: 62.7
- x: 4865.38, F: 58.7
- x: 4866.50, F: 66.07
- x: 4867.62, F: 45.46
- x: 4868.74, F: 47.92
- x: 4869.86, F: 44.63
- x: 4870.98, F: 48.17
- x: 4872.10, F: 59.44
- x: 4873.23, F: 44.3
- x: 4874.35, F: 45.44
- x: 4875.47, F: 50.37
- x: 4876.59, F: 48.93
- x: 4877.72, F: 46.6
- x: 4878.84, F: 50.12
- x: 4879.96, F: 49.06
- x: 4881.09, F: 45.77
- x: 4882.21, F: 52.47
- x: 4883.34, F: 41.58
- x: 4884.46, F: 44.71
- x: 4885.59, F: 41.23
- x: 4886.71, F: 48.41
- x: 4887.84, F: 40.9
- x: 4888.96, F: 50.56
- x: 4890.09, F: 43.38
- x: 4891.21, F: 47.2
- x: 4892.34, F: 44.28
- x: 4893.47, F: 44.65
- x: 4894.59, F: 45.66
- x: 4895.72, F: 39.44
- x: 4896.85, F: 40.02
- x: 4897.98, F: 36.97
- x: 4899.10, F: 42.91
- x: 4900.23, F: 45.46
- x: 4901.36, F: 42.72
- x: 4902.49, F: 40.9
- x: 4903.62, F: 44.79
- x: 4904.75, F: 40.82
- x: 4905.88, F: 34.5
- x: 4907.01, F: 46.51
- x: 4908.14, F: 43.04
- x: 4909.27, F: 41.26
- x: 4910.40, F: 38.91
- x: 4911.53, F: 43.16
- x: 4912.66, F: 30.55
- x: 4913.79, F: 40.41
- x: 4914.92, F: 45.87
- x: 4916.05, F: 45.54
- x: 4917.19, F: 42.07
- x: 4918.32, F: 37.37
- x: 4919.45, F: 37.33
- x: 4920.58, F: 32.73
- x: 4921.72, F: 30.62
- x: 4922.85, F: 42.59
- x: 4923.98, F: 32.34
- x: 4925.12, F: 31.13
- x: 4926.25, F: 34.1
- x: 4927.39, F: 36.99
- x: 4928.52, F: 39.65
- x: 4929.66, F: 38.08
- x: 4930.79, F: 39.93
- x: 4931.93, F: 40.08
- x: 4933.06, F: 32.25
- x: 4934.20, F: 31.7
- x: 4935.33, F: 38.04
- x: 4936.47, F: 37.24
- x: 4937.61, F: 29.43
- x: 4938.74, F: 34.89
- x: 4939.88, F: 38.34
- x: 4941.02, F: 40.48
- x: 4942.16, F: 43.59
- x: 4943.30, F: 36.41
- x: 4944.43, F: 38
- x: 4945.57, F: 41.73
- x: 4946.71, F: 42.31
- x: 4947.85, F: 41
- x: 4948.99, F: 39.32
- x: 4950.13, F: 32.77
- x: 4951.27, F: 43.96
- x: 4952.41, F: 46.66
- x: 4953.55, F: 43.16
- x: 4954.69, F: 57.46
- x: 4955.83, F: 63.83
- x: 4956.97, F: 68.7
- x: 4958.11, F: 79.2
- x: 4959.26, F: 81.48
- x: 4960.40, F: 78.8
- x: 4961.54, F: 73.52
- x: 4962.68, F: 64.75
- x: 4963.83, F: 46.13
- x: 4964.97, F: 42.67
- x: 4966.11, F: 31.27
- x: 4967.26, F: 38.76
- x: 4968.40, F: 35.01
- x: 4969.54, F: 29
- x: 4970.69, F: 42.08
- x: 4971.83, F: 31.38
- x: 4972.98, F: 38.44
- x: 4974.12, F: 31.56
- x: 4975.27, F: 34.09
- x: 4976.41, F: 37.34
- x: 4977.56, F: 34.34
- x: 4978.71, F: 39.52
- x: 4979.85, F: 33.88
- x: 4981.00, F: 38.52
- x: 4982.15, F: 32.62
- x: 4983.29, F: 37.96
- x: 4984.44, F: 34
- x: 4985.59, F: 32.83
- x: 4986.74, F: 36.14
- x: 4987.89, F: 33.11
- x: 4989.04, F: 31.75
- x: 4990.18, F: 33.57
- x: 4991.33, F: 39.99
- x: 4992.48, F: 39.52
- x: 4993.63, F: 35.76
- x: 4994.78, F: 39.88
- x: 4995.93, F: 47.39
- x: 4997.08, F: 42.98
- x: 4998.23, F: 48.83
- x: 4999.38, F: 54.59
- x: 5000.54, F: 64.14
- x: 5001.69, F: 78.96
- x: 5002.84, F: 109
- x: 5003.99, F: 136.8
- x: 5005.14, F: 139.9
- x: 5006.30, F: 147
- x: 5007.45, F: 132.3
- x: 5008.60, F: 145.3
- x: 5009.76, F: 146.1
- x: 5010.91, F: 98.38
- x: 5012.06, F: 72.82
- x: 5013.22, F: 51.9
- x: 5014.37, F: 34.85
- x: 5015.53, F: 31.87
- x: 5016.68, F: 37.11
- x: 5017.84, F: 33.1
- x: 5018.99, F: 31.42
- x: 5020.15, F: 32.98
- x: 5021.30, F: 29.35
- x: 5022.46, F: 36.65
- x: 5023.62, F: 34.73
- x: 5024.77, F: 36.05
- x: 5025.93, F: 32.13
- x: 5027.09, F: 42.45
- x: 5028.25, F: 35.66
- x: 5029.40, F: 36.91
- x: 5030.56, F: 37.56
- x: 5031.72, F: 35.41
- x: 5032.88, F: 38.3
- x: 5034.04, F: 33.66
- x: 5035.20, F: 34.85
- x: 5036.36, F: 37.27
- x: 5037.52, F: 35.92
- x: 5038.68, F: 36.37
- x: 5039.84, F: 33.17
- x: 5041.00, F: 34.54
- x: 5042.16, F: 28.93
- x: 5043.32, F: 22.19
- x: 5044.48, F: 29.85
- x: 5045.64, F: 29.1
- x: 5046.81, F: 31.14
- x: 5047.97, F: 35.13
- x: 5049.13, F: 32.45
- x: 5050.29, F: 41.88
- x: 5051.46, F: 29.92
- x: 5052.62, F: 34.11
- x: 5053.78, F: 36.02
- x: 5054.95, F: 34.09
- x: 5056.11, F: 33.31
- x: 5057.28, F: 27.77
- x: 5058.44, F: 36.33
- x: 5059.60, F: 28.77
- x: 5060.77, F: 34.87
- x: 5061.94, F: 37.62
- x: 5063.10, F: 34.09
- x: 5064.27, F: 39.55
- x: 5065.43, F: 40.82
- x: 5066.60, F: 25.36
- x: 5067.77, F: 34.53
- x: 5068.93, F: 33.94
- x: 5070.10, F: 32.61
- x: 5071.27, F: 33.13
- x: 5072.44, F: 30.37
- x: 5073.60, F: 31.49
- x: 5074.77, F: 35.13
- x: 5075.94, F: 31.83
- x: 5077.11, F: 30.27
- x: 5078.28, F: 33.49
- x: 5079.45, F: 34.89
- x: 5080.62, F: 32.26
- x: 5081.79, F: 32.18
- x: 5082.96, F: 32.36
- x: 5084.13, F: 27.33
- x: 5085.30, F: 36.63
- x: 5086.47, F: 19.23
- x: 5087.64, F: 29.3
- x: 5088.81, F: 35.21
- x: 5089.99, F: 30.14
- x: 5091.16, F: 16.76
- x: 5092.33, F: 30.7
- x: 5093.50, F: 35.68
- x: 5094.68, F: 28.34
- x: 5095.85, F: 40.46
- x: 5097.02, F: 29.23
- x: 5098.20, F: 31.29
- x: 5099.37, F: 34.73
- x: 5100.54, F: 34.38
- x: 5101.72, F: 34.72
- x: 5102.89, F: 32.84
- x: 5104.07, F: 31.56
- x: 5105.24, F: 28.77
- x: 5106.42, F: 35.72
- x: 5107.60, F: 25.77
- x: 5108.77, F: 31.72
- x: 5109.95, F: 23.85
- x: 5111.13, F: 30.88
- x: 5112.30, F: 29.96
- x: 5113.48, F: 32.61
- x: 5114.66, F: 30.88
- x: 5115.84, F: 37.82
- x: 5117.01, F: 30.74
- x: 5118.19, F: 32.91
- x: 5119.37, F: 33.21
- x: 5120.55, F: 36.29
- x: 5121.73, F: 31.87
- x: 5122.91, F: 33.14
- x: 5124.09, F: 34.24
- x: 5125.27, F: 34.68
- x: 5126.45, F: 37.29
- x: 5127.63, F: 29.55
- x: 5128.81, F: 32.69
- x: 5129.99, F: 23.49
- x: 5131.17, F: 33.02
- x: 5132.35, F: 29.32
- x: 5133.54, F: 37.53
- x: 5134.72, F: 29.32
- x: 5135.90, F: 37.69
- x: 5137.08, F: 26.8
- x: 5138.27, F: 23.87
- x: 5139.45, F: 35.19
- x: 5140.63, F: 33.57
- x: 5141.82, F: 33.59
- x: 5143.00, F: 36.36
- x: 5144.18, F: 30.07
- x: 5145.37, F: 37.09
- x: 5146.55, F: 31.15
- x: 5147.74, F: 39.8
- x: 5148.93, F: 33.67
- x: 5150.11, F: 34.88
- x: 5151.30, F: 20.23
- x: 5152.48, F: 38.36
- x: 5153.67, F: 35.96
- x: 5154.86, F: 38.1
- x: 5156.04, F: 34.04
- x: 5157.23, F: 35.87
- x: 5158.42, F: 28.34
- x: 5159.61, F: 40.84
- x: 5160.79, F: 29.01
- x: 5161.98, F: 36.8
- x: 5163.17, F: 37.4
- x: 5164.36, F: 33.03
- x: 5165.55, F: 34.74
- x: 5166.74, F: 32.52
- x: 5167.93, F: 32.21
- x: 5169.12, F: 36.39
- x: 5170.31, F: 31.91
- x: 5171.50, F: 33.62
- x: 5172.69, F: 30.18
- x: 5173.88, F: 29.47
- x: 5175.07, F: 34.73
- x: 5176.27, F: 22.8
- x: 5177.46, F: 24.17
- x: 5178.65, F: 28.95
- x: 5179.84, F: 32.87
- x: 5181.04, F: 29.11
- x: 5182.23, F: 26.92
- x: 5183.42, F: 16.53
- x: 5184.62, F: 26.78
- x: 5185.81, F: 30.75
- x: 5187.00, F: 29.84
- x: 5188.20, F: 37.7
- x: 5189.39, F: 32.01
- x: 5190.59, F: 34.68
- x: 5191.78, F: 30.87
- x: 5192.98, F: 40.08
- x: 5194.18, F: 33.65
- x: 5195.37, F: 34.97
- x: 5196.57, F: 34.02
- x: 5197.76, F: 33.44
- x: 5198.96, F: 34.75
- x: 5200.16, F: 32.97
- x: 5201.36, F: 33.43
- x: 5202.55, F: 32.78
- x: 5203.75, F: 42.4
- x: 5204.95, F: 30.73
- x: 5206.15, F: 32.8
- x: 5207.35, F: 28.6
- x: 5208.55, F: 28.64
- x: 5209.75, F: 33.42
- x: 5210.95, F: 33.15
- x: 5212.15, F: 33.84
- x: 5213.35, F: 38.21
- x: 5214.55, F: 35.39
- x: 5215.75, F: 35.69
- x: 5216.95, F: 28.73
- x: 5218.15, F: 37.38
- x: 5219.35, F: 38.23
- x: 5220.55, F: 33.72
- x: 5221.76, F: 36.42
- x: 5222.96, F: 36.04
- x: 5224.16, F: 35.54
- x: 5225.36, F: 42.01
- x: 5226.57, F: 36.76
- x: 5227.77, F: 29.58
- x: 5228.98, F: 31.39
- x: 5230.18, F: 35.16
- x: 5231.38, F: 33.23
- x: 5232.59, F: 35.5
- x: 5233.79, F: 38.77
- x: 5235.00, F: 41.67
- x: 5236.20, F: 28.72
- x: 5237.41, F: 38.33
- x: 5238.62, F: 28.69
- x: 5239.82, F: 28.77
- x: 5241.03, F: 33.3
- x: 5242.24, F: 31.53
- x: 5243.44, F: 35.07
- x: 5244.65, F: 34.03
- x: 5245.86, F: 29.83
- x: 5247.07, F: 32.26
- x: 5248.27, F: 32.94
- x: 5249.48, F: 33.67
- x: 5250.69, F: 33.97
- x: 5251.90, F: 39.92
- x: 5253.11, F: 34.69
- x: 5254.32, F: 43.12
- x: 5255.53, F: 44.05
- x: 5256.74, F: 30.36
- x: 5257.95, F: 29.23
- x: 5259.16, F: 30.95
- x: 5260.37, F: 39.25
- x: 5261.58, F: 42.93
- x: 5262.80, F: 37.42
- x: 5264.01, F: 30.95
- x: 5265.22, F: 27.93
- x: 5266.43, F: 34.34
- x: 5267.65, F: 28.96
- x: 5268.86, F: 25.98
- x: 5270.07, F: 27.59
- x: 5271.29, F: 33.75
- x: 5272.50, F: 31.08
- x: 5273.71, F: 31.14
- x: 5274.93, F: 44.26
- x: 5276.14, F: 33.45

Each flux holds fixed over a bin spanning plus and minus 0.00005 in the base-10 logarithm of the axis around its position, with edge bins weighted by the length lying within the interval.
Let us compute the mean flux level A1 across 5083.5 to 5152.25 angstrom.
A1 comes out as 31.8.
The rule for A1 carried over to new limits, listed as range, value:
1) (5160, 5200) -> 31.8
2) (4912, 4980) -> 42.1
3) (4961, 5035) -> 51.4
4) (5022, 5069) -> 34.2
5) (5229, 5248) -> 33.6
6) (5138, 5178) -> 33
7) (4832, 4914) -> 48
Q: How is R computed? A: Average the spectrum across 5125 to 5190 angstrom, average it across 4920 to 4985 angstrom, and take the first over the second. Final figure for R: 0.8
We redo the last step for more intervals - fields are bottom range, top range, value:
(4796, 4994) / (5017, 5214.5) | 0.75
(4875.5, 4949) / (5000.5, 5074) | 1.18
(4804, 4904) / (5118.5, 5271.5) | 0.72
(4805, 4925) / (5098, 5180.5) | 0.72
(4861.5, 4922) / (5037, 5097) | 0.72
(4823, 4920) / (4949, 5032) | 1.13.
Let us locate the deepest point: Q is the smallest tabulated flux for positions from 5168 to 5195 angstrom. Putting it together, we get 16.53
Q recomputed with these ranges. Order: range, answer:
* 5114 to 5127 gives 30.74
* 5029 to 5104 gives 16.76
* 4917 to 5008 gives 29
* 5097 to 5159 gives 20.23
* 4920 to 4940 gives 29.43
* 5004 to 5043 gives 28.93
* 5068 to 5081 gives 30.27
